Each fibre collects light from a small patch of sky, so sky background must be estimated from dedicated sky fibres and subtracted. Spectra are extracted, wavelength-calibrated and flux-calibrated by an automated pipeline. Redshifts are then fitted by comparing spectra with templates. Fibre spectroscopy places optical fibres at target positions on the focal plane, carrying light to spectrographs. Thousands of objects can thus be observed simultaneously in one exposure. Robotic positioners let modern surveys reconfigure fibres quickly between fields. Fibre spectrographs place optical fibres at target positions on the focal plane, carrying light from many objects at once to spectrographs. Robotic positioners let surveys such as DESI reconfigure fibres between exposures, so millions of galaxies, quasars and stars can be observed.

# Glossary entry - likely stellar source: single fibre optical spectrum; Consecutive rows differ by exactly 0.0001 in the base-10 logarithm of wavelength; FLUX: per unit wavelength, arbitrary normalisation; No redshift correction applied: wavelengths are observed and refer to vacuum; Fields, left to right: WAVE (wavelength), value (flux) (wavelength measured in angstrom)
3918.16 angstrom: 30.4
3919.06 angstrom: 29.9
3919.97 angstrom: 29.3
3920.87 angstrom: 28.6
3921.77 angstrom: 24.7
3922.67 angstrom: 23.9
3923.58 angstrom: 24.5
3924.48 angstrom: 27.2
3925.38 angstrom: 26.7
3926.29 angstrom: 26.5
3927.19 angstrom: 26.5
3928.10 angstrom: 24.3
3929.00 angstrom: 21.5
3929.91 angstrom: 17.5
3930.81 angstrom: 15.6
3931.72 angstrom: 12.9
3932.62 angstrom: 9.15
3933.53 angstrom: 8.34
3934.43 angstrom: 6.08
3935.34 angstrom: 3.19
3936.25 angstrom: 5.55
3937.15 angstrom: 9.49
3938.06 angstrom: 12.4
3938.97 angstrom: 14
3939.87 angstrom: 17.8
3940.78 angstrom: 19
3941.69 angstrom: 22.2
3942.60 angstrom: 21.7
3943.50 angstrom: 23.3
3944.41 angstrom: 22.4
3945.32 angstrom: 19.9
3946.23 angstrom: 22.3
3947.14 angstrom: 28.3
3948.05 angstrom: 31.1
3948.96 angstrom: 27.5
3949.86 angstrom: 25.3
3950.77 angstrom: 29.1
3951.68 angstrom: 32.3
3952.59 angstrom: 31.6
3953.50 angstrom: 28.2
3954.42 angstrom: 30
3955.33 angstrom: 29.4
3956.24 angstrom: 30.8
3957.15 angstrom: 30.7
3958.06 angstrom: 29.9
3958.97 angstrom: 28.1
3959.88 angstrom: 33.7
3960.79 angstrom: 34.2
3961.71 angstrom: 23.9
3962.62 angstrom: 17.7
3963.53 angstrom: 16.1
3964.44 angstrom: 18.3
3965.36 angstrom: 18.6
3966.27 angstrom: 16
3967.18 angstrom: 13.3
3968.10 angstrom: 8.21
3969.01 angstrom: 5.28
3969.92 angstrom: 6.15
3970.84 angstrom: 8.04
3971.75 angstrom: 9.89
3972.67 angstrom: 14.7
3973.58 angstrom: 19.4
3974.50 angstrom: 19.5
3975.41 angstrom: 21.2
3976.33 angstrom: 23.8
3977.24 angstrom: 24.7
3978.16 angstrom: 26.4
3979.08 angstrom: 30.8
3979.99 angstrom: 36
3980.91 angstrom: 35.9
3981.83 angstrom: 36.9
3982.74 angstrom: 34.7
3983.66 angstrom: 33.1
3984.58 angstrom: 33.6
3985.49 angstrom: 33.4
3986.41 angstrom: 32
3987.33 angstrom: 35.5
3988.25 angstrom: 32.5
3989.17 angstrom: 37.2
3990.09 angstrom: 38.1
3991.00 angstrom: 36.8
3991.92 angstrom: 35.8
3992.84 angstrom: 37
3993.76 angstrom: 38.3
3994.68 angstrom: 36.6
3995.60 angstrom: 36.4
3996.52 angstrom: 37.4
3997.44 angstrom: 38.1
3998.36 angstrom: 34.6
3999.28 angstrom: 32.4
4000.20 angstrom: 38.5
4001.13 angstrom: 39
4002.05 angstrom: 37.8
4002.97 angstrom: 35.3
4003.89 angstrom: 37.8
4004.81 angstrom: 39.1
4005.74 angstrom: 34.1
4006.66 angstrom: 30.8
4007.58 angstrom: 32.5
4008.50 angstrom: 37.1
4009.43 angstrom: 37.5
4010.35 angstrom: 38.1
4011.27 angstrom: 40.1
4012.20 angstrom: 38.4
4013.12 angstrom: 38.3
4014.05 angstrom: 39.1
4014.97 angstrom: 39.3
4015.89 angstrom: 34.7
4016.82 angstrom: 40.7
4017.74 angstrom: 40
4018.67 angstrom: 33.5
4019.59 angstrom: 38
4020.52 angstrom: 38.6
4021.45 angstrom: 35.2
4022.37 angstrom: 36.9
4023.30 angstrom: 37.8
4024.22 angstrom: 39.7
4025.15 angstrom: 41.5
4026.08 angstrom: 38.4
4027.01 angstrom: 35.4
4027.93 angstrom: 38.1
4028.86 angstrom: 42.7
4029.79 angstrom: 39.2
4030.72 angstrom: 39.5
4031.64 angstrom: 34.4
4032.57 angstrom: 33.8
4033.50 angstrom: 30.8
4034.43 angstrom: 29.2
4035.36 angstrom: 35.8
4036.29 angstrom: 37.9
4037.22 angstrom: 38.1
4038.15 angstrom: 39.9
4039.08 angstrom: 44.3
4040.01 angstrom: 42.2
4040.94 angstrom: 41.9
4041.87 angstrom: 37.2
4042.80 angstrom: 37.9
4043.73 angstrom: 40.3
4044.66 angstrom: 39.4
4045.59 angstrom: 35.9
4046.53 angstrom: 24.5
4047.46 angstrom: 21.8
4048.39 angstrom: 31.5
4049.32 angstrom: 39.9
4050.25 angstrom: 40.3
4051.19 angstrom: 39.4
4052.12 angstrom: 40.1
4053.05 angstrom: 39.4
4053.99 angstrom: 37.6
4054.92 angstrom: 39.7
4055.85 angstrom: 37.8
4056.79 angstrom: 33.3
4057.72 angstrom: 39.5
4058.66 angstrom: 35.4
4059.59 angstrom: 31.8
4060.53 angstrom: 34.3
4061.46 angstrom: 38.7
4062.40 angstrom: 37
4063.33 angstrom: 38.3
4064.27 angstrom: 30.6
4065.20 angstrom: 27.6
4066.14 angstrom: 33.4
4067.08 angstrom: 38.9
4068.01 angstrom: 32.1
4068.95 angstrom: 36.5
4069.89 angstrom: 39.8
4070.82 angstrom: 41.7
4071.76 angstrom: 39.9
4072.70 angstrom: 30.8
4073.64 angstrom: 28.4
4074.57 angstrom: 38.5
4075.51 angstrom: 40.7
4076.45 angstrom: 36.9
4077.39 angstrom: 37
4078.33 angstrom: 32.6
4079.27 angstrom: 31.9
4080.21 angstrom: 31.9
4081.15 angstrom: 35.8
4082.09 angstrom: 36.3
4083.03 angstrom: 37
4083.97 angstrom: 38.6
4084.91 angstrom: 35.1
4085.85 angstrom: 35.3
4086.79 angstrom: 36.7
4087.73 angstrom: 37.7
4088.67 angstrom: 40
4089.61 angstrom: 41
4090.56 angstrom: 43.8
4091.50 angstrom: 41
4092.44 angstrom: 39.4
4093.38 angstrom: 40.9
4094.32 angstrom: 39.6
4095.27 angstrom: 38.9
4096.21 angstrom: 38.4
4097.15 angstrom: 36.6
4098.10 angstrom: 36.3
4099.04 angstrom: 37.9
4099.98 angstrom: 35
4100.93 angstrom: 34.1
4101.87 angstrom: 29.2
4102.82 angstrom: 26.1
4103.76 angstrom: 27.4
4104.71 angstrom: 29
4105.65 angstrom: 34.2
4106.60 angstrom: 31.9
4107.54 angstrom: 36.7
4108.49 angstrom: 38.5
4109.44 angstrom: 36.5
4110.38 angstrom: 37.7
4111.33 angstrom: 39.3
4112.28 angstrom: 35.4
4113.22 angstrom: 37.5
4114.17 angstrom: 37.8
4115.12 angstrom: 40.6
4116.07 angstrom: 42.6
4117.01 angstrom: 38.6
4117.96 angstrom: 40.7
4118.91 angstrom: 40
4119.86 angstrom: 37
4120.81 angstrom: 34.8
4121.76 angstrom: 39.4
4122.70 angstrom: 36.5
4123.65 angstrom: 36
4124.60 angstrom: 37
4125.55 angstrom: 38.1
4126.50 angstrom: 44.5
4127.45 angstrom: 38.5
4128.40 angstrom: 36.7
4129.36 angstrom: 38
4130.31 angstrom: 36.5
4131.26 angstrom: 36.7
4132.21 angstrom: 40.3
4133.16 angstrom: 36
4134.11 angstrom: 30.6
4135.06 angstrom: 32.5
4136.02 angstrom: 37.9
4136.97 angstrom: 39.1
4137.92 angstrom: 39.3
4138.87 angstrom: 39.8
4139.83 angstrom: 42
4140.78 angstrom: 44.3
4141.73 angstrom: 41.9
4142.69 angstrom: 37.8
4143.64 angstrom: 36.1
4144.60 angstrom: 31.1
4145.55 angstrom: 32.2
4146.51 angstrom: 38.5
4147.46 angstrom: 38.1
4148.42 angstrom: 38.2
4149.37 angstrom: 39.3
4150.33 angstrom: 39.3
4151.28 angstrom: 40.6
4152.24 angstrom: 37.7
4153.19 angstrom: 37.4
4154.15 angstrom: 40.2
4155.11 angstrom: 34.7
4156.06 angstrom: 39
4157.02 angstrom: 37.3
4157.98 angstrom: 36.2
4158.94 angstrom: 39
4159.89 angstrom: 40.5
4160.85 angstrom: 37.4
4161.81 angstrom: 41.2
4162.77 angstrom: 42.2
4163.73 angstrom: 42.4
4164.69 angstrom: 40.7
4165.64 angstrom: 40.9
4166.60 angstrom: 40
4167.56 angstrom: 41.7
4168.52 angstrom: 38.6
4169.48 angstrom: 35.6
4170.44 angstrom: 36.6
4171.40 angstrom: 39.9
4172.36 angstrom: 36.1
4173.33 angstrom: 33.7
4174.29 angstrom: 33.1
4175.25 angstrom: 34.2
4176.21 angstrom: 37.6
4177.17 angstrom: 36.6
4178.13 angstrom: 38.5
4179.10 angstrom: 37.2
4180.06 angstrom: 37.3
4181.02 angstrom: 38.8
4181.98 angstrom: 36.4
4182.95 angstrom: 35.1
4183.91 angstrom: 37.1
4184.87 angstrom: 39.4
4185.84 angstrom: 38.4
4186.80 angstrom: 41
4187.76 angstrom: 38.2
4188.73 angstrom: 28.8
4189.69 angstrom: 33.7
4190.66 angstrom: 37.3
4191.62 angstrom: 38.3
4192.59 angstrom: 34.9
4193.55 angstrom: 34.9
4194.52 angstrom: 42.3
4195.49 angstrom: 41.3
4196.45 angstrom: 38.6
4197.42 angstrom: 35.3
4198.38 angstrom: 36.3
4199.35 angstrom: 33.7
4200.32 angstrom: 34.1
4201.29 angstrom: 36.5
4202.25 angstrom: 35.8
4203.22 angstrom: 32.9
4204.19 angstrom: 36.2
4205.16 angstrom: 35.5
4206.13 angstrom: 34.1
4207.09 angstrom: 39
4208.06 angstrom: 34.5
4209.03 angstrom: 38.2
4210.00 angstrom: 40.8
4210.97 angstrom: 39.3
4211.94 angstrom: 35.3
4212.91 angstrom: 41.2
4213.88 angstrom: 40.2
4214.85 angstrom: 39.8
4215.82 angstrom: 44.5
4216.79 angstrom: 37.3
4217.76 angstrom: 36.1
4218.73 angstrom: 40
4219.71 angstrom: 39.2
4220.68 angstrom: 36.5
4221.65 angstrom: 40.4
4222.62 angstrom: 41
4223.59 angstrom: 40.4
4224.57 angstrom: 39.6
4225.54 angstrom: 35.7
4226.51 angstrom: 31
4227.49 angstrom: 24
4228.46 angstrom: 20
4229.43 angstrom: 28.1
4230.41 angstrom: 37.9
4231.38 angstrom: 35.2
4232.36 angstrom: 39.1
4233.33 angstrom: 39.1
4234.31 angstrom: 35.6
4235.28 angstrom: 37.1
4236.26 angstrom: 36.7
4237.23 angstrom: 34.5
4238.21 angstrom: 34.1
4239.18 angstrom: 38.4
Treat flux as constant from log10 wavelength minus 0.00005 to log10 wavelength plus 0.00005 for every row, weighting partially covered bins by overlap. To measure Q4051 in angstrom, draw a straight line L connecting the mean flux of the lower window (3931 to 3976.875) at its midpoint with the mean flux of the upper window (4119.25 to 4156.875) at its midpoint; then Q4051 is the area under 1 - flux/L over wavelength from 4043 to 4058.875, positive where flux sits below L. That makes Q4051 -3.8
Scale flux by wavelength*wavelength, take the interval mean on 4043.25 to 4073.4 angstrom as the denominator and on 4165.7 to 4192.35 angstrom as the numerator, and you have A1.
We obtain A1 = 1.10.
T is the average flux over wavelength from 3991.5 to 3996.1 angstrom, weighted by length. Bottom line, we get 36.8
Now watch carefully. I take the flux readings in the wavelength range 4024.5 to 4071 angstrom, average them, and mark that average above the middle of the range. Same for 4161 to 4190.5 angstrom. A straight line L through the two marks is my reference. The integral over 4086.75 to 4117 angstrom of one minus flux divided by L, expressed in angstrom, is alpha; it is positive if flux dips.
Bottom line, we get 0.2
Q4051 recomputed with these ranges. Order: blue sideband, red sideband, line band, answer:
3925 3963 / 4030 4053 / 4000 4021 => -3.5 angstrom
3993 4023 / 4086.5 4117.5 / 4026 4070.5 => 0.5 angstrom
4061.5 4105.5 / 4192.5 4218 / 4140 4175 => -1.4 angstrom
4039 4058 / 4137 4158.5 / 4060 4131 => 2.0 angstrom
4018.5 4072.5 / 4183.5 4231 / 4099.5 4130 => 0.2 angstrom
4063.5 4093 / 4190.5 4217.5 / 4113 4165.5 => -2.1 angstrom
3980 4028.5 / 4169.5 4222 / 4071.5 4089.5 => 0.5 angstrom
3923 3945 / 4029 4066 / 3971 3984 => -0.5 angstrom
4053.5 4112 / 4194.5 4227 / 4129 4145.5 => -0.3 angstrom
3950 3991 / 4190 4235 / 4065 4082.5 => -2.9 angstrom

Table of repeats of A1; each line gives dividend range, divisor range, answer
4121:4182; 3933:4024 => 1.45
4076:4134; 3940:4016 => 1.34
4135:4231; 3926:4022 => 1.50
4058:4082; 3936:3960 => 1.54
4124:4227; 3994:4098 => 1.09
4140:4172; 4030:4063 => 1.12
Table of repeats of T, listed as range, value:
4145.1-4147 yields 35.4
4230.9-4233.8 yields 37.8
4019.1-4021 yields 38.1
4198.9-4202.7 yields 35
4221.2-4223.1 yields 40.8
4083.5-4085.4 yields 36.9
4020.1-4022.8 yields 36.9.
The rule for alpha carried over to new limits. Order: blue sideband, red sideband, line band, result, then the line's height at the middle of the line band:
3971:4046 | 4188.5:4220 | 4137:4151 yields -0.73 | 36.6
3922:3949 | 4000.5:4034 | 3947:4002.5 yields -0.93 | 27.8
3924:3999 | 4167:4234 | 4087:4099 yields -3.12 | 31.2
